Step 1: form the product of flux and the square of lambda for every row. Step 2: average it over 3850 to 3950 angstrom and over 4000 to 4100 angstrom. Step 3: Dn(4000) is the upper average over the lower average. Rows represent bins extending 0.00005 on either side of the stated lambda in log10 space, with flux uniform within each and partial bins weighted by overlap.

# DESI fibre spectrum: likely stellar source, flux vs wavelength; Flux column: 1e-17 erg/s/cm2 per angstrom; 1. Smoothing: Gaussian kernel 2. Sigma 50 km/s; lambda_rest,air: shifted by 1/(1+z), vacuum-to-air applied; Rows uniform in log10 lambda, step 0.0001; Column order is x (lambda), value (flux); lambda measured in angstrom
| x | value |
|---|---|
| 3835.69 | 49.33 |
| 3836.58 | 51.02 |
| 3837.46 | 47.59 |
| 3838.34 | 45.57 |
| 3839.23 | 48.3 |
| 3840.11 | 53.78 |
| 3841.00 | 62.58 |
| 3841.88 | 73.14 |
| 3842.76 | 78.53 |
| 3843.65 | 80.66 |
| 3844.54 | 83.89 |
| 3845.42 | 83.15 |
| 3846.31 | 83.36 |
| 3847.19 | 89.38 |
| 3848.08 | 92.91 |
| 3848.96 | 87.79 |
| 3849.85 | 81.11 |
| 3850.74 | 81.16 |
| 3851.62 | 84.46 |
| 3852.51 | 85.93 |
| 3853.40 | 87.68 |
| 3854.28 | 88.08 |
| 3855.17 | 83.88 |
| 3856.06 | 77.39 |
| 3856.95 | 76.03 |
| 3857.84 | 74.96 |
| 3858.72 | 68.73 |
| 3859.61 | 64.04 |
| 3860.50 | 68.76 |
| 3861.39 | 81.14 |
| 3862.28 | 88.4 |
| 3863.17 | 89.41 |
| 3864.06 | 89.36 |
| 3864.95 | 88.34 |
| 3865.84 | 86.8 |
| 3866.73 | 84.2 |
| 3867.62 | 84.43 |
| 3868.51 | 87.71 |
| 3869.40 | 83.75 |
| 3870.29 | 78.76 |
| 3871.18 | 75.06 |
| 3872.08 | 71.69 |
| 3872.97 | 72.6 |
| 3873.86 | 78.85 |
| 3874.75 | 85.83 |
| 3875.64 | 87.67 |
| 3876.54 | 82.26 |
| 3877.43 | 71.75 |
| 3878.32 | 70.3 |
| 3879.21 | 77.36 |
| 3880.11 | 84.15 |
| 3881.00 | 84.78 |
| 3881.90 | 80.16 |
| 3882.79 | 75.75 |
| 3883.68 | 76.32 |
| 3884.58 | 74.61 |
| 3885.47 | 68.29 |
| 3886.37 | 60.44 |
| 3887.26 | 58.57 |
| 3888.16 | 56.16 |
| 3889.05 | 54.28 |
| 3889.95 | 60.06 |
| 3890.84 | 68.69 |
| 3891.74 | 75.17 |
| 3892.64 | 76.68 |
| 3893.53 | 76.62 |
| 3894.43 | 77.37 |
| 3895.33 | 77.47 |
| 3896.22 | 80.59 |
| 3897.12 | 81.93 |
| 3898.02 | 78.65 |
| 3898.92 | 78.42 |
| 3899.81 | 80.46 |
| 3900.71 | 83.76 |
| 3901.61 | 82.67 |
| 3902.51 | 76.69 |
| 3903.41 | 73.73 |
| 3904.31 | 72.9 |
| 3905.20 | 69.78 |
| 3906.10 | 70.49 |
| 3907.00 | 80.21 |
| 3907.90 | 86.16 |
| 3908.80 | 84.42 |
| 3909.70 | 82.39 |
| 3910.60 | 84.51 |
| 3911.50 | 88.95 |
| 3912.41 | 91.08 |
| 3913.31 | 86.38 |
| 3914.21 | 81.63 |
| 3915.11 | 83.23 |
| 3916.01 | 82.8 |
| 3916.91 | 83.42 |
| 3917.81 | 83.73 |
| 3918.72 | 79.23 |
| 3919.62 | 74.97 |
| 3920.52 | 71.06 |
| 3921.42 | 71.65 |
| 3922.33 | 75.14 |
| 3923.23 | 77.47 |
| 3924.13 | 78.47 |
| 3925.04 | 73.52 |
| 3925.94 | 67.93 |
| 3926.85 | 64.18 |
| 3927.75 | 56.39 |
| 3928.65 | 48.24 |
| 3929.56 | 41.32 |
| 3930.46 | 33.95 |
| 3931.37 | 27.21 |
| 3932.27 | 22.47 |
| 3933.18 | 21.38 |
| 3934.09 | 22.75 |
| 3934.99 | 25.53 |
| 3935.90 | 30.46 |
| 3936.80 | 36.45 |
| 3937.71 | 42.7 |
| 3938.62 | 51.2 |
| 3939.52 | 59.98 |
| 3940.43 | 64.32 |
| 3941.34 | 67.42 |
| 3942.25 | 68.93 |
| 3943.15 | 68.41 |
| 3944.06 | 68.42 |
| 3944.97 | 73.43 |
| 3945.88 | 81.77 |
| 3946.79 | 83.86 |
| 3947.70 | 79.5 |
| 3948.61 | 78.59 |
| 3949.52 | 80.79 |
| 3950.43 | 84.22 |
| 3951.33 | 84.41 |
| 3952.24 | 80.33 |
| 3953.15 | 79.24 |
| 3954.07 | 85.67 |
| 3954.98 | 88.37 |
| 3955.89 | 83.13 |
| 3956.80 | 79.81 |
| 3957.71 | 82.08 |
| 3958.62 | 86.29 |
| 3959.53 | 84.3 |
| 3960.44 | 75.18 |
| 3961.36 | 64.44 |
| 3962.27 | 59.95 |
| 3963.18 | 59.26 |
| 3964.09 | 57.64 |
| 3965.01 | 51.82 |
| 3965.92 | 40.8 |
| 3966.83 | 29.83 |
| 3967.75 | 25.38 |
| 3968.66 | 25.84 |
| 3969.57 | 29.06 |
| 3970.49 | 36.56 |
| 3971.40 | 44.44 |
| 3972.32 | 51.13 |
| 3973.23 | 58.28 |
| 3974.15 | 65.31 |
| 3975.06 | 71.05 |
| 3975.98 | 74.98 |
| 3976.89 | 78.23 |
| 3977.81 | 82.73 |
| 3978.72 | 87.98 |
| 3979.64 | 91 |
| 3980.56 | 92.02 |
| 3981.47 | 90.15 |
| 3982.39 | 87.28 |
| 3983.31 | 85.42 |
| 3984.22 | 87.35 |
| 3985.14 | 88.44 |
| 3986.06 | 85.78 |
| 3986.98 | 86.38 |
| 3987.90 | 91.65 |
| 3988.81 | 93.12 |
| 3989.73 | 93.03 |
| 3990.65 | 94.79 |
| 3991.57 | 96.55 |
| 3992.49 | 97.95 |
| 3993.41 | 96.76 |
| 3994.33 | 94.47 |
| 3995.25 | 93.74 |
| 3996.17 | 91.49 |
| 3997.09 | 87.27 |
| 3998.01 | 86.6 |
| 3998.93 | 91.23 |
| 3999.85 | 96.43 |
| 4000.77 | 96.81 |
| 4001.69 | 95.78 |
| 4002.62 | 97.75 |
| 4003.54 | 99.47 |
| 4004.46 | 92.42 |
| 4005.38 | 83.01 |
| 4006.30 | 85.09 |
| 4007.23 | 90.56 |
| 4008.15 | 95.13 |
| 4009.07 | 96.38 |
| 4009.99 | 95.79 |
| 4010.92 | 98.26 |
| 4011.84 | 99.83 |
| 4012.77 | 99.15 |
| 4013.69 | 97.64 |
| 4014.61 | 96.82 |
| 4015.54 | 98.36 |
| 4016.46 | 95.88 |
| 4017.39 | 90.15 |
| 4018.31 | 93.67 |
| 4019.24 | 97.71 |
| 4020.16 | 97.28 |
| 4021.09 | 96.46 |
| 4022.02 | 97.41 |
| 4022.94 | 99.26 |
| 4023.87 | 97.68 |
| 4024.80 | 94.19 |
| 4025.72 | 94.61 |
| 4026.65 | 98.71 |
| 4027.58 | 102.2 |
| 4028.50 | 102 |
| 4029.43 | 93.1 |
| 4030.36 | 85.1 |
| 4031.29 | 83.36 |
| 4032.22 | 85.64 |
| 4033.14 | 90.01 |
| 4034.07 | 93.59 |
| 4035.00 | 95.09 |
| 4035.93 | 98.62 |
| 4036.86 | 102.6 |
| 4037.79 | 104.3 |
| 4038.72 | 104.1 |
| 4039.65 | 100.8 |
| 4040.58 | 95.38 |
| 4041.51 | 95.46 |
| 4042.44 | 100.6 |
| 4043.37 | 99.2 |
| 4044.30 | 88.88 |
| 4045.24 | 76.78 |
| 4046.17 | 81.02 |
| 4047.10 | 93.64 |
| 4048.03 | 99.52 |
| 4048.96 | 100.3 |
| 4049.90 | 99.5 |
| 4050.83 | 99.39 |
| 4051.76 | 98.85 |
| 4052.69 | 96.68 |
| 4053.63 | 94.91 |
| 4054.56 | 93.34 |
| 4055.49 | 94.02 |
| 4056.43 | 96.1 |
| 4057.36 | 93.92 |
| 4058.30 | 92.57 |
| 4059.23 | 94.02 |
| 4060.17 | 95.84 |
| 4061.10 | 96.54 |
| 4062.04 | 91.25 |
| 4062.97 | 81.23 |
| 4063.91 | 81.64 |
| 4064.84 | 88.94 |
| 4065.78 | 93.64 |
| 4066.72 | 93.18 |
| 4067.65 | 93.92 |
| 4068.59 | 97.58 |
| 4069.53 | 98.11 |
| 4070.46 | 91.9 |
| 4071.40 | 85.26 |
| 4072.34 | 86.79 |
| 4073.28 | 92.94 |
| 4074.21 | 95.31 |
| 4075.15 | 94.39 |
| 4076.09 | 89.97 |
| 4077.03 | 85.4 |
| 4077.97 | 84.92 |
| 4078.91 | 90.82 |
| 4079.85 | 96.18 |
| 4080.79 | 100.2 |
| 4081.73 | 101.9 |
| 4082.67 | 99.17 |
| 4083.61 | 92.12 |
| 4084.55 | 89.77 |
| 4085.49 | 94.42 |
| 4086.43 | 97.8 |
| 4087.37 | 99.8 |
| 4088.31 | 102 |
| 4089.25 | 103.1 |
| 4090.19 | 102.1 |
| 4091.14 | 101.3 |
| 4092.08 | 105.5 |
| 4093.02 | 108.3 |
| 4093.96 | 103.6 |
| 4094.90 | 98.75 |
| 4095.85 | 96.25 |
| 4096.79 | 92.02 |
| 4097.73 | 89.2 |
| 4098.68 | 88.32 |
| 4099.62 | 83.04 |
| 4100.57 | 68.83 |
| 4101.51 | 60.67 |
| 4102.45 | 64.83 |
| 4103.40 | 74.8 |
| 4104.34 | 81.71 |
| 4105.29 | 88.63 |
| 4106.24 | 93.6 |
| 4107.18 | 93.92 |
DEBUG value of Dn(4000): 1.42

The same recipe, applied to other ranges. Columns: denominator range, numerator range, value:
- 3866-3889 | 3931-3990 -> 0.91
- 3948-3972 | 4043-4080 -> 1.51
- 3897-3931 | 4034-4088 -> 1.35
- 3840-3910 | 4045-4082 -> 1.31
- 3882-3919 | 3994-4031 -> 1.31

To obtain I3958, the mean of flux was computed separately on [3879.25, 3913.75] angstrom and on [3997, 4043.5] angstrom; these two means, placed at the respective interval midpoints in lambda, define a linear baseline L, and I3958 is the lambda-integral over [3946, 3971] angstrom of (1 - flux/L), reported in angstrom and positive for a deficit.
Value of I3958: 5.5 angstrom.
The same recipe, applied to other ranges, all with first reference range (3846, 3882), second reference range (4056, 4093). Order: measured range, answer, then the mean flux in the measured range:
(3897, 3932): 4.46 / 73.7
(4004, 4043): -1.86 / 95.6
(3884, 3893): 1.91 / 65.3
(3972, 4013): 0.24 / 88.8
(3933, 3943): 4.66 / 46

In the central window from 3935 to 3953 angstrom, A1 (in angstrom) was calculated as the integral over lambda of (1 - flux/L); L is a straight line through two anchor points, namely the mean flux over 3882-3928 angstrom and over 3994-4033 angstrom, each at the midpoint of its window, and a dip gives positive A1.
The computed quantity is 3.4 angstrom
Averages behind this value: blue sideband 75.7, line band 66.8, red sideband 94.4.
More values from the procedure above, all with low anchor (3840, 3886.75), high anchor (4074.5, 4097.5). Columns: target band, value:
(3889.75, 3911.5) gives 1.2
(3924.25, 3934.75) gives 5.0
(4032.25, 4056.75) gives -0.5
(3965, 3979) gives 5.6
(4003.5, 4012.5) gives -0.2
